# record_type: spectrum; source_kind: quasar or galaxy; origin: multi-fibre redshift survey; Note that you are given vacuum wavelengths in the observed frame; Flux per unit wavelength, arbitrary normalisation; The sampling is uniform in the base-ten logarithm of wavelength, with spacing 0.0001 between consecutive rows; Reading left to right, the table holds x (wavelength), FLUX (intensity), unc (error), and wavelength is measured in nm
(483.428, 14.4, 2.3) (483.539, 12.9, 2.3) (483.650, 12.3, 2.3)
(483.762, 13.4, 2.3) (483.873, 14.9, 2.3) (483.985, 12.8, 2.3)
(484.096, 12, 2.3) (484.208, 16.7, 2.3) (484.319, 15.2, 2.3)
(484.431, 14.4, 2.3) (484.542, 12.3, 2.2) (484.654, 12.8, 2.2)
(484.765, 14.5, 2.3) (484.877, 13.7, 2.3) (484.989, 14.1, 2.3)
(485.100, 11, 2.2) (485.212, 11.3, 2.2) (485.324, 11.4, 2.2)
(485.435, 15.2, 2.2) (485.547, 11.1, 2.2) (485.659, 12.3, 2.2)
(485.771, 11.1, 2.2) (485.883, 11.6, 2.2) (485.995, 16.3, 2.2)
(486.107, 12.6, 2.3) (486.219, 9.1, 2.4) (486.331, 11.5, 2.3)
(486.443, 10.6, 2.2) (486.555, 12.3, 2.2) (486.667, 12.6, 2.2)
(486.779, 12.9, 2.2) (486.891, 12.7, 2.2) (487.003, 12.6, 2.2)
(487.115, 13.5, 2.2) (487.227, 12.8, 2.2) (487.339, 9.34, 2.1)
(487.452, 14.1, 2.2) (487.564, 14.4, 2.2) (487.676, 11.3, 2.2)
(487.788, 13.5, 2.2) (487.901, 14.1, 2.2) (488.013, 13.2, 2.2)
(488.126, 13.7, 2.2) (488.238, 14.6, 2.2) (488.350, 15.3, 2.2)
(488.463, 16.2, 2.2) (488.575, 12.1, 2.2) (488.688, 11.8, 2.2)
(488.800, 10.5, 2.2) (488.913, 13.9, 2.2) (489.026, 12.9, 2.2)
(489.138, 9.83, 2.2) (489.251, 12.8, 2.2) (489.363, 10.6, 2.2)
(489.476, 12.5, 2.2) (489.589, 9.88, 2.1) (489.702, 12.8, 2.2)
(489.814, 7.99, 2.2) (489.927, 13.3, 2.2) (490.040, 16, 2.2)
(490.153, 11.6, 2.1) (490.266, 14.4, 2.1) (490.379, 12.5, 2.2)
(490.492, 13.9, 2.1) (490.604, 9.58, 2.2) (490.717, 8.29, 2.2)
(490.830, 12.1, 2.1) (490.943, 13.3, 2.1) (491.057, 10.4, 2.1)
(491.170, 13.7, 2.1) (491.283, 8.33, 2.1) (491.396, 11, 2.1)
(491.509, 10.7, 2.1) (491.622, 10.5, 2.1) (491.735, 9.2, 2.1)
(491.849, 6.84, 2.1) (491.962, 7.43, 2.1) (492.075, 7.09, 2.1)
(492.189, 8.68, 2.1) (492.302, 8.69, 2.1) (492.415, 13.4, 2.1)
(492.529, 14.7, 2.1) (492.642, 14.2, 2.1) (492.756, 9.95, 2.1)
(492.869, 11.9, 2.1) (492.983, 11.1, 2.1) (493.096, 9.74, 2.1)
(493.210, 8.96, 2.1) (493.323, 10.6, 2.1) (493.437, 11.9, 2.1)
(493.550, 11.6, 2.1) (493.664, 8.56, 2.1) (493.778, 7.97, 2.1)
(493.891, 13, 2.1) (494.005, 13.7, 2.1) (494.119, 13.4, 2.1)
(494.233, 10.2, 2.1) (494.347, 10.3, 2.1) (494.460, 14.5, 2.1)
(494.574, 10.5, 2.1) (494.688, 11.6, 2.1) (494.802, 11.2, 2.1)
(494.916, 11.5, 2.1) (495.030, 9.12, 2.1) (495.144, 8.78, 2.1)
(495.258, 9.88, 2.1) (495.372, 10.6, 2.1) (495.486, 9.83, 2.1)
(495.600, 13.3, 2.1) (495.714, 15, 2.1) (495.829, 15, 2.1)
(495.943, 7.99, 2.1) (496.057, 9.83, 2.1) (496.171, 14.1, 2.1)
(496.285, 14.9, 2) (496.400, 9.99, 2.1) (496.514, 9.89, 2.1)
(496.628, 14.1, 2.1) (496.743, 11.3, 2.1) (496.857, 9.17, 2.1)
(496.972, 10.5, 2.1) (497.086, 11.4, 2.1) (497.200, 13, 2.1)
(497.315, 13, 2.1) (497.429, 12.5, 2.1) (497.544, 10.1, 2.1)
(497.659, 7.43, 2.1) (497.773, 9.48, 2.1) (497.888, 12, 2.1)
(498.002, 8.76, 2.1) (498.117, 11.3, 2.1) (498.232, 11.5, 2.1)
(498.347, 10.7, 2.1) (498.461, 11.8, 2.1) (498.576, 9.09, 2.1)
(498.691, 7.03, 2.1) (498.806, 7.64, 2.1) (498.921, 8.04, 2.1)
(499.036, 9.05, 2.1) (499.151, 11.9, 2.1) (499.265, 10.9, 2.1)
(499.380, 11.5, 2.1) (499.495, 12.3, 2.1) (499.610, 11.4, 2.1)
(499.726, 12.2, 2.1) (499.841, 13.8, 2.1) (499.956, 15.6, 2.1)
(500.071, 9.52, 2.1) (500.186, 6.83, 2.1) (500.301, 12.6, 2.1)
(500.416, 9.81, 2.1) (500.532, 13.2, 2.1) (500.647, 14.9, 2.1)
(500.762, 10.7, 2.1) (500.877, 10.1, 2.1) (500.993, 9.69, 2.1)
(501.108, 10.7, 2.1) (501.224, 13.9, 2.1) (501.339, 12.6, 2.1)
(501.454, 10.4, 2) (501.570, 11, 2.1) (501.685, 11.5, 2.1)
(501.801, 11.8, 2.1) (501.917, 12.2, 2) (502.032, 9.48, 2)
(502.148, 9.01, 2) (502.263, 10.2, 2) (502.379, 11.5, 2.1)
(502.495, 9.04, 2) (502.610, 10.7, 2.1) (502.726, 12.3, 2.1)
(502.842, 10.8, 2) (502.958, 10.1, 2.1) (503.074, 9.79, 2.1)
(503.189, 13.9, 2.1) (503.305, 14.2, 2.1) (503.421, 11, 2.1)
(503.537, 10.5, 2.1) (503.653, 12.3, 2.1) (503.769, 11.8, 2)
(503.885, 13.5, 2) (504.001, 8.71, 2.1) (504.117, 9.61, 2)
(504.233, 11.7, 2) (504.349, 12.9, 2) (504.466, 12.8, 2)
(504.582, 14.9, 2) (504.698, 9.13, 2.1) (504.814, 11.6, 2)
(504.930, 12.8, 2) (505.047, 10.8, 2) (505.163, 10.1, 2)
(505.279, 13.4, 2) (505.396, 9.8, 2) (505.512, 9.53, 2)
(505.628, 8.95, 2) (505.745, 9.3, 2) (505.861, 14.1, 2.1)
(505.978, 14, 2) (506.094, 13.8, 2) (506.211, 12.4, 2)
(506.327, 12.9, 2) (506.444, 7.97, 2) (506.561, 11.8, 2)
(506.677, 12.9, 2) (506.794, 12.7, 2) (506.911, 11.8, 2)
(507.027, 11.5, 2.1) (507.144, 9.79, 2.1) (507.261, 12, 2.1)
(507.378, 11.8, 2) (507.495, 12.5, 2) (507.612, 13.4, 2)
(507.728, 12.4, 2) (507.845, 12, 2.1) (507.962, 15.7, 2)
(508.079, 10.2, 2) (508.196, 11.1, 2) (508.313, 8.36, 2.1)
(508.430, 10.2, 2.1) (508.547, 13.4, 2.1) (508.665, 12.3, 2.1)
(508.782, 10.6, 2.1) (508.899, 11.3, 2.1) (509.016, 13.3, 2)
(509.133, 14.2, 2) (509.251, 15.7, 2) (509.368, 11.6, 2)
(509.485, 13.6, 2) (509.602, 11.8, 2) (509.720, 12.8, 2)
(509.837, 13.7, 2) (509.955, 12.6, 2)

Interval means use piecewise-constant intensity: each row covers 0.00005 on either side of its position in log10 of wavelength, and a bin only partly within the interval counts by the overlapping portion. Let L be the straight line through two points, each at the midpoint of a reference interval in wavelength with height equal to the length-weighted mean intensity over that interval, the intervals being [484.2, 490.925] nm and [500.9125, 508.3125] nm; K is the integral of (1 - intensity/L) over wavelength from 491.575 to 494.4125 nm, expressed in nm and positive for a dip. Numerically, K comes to 0.39 nm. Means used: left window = 12.6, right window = 11.5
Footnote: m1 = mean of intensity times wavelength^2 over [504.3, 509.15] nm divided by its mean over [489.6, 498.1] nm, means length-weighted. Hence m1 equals 1.12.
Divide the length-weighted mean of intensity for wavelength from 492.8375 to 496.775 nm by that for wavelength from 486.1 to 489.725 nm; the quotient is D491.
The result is 0.9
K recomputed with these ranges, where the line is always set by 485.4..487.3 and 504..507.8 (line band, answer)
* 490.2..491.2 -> 0.018 nm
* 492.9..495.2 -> 0.220 nm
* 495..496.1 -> 0.095 nm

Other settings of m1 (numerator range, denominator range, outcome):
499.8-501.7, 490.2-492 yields 1.11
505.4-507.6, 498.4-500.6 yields 1.11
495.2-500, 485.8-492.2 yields 0.97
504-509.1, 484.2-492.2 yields 1.04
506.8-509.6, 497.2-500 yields 1.17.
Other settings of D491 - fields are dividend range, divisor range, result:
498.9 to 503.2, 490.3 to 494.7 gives 1.03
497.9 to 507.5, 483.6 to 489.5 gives 0.88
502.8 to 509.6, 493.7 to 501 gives 1.06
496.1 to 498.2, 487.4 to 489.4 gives 0.86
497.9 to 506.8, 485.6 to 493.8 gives 0.96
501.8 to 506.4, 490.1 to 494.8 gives 1.04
